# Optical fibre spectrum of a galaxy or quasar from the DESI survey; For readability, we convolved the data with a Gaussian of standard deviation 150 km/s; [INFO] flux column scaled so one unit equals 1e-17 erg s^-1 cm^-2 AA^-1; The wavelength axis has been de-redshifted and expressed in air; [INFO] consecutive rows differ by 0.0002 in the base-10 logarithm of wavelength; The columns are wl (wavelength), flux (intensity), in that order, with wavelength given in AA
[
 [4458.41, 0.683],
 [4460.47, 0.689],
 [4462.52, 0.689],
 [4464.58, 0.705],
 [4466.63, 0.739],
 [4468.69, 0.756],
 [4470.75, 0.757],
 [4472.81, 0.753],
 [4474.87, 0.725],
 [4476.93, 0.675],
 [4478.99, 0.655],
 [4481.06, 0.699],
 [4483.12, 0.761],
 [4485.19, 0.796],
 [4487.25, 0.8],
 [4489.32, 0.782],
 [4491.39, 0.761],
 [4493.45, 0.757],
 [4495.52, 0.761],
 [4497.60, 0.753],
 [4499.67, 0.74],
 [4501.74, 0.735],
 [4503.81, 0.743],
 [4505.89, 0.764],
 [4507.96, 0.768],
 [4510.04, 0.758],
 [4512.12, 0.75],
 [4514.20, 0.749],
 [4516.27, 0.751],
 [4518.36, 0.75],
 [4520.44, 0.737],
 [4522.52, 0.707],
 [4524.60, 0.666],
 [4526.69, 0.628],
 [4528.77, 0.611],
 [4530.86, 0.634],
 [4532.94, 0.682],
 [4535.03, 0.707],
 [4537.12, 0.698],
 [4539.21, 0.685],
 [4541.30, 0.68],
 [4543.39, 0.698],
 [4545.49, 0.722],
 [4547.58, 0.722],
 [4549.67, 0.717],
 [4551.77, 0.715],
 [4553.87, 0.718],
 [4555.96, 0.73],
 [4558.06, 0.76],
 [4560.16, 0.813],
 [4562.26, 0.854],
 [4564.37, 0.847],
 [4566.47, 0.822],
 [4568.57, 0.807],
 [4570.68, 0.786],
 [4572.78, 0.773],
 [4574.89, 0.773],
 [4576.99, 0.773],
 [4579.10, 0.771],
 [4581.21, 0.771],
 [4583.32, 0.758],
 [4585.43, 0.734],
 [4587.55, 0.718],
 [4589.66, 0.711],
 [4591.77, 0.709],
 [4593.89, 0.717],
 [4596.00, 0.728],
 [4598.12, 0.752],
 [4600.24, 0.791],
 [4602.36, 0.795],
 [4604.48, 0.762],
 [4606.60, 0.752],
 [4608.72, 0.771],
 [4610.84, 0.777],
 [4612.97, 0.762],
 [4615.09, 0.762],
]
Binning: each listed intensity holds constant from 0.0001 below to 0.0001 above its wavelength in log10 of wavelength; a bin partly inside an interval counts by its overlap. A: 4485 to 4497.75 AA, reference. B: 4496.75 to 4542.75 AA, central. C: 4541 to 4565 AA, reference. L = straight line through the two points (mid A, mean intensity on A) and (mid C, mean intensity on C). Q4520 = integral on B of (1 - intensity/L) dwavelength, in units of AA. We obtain 2.93 AA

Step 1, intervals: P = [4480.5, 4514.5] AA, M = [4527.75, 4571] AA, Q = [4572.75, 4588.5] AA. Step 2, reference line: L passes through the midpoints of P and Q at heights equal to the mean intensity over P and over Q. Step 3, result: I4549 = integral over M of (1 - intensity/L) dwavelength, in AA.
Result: 1.43 AA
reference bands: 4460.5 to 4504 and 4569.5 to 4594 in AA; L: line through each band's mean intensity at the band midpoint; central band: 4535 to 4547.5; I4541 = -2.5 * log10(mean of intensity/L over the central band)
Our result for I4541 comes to 0.07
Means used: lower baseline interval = 0.739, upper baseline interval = 0.751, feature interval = 0.699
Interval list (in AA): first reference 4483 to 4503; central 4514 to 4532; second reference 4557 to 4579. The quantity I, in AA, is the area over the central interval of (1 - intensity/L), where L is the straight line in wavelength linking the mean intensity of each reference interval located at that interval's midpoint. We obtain 2.05 AA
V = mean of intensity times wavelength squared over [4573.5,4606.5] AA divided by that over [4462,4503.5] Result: 1.06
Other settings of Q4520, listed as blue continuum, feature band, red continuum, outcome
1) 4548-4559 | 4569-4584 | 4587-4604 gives -0.79 AA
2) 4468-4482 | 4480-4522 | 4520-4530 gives -4.00 AA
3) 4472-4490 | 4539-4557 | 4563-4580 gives 1.60 AA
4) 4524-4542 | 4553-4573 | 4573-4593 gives -2.18 AA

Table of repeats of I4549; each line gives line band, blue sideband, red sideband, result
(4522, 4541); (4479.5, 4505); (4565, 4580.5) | 2.5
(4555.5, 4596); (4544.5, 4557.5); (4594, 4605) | -1.5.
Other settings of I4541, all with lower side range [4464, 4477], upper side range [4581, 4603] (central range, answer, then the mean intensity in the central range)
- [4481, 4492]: -0.05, 0.773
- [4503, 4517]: -0.03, 0.755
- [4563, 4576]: -0.09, 0.802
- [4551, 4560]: 0.00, 0.74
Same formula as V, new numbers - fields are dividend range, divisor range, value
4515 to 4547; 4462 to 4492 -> 0.96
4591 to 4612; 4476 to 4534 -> 1.08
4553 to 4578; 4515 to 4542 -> 1.17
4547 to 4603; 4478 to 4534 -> 1.08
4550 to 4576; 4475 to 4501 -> 1.09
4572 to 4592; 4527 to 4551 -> 1.12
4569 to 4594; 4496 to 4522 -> 1.04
